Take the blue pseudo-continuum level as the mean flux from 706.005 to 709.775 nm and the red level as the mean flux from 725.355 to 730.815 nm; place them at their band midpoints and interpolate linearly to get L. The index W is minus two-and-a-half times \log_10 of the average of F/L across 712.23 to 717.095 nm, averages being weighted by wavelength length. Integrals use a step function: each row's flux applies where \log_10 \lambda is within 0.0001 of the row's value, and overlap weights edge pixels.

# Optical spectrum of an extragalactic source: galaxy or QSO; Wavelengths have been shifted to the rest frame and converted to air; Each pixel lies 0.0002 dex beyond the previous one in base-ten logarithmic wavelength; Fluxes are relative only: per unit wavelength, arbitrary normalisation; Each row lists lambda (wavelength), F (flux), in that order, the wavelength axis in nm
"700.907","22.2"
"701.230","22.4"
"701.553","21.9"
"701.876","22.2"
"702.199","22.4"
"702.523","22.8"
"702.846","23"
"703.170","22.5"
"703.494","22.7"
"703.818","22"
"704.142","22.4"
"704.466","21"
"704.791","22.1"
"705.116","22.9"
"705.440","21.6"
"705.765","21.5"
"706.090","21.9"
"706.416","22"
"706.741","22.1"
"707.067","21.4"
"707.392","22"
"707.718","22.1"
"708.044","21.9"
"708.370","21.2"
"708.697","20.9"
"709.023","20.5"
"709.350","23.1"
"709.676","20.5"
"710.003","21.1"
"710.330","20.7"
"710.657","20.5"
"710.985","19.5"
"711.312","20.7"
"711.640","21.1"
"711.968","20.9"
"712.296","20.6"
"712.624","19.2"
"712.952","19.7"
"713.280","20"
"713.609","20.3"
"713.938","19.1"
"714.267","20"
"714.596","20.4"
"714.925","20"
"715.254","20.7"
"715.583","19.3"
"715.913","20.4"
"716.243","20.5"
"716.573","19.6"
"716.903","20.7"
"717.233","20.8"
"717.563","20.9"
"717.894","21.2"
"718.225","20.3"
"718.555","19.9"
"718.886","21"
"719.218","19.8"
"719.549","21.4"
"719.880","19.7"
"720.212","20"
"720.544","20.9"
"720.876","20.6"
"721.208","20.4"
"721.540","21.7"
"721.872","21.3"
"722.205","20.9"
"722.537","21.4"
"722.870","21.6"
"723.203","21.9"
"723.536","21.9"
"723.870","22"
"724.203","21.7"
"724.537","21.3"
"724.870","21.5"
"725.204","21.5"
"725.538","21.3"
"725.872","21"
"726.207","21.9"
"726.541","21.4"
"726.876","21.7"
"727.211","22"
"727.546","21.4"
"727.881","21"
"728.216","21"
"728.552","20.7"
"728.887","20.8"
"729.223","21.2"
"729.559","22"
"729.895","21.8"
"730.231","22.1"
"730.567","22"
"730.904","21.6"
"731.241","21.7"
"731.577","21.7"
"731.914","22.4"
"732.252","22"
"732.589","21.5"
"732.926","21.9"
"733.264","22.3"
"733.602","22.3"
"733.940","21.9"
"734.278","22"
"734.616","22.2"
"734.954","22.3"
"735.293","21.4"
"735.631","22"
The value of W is 0.08 mag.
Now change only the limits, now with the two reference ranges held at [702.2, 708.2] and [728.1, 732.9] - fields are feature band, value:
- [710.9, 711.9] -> 0.07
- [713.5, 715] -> 0.10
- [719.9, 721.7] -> 0.06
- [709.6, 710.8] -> 0.07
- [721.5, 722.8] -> 0.02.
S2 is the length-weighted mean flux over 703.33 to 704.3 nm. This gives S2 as 22.4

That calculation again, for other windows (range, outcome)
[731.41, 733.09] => 21.9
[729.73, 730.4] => 22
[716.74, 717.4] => 20.8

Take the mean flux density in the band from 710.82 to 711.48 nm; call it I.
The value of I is 20.1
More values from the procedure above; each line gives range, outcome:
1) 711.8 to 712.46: 20.7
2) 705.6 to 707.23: 21.8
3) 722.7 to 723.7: 21.8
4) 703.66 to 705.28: 22.1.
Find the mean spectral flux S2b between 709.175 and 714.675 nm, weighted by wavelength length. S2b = 20.4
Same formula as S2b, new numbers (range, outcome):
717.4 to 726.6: 21.1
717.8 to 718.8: 20.5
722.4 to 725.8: 21.6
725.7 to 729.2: 21.3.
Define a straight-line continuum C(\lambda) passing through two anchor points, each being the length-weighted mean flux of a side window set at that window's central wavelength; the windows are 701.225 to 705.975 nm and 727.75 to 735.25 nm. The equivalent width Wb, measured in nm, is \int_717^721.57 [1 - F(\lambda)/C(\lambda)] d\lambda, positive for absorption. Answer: 0.29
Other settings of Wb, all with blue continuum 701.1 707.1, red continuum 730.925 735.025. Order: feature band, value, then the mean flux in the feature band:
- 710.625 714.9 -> 0.38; 20.1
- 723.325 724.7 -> 0.02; 21.7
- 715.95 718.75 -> 0.20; 20.5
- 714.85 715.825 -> 0.09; 20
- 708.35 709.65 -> 0.05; 21.4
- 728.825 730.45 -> 0.03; 21.6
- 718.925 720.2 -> 0.10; 20.3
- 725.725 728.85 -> 0.10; 21.3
